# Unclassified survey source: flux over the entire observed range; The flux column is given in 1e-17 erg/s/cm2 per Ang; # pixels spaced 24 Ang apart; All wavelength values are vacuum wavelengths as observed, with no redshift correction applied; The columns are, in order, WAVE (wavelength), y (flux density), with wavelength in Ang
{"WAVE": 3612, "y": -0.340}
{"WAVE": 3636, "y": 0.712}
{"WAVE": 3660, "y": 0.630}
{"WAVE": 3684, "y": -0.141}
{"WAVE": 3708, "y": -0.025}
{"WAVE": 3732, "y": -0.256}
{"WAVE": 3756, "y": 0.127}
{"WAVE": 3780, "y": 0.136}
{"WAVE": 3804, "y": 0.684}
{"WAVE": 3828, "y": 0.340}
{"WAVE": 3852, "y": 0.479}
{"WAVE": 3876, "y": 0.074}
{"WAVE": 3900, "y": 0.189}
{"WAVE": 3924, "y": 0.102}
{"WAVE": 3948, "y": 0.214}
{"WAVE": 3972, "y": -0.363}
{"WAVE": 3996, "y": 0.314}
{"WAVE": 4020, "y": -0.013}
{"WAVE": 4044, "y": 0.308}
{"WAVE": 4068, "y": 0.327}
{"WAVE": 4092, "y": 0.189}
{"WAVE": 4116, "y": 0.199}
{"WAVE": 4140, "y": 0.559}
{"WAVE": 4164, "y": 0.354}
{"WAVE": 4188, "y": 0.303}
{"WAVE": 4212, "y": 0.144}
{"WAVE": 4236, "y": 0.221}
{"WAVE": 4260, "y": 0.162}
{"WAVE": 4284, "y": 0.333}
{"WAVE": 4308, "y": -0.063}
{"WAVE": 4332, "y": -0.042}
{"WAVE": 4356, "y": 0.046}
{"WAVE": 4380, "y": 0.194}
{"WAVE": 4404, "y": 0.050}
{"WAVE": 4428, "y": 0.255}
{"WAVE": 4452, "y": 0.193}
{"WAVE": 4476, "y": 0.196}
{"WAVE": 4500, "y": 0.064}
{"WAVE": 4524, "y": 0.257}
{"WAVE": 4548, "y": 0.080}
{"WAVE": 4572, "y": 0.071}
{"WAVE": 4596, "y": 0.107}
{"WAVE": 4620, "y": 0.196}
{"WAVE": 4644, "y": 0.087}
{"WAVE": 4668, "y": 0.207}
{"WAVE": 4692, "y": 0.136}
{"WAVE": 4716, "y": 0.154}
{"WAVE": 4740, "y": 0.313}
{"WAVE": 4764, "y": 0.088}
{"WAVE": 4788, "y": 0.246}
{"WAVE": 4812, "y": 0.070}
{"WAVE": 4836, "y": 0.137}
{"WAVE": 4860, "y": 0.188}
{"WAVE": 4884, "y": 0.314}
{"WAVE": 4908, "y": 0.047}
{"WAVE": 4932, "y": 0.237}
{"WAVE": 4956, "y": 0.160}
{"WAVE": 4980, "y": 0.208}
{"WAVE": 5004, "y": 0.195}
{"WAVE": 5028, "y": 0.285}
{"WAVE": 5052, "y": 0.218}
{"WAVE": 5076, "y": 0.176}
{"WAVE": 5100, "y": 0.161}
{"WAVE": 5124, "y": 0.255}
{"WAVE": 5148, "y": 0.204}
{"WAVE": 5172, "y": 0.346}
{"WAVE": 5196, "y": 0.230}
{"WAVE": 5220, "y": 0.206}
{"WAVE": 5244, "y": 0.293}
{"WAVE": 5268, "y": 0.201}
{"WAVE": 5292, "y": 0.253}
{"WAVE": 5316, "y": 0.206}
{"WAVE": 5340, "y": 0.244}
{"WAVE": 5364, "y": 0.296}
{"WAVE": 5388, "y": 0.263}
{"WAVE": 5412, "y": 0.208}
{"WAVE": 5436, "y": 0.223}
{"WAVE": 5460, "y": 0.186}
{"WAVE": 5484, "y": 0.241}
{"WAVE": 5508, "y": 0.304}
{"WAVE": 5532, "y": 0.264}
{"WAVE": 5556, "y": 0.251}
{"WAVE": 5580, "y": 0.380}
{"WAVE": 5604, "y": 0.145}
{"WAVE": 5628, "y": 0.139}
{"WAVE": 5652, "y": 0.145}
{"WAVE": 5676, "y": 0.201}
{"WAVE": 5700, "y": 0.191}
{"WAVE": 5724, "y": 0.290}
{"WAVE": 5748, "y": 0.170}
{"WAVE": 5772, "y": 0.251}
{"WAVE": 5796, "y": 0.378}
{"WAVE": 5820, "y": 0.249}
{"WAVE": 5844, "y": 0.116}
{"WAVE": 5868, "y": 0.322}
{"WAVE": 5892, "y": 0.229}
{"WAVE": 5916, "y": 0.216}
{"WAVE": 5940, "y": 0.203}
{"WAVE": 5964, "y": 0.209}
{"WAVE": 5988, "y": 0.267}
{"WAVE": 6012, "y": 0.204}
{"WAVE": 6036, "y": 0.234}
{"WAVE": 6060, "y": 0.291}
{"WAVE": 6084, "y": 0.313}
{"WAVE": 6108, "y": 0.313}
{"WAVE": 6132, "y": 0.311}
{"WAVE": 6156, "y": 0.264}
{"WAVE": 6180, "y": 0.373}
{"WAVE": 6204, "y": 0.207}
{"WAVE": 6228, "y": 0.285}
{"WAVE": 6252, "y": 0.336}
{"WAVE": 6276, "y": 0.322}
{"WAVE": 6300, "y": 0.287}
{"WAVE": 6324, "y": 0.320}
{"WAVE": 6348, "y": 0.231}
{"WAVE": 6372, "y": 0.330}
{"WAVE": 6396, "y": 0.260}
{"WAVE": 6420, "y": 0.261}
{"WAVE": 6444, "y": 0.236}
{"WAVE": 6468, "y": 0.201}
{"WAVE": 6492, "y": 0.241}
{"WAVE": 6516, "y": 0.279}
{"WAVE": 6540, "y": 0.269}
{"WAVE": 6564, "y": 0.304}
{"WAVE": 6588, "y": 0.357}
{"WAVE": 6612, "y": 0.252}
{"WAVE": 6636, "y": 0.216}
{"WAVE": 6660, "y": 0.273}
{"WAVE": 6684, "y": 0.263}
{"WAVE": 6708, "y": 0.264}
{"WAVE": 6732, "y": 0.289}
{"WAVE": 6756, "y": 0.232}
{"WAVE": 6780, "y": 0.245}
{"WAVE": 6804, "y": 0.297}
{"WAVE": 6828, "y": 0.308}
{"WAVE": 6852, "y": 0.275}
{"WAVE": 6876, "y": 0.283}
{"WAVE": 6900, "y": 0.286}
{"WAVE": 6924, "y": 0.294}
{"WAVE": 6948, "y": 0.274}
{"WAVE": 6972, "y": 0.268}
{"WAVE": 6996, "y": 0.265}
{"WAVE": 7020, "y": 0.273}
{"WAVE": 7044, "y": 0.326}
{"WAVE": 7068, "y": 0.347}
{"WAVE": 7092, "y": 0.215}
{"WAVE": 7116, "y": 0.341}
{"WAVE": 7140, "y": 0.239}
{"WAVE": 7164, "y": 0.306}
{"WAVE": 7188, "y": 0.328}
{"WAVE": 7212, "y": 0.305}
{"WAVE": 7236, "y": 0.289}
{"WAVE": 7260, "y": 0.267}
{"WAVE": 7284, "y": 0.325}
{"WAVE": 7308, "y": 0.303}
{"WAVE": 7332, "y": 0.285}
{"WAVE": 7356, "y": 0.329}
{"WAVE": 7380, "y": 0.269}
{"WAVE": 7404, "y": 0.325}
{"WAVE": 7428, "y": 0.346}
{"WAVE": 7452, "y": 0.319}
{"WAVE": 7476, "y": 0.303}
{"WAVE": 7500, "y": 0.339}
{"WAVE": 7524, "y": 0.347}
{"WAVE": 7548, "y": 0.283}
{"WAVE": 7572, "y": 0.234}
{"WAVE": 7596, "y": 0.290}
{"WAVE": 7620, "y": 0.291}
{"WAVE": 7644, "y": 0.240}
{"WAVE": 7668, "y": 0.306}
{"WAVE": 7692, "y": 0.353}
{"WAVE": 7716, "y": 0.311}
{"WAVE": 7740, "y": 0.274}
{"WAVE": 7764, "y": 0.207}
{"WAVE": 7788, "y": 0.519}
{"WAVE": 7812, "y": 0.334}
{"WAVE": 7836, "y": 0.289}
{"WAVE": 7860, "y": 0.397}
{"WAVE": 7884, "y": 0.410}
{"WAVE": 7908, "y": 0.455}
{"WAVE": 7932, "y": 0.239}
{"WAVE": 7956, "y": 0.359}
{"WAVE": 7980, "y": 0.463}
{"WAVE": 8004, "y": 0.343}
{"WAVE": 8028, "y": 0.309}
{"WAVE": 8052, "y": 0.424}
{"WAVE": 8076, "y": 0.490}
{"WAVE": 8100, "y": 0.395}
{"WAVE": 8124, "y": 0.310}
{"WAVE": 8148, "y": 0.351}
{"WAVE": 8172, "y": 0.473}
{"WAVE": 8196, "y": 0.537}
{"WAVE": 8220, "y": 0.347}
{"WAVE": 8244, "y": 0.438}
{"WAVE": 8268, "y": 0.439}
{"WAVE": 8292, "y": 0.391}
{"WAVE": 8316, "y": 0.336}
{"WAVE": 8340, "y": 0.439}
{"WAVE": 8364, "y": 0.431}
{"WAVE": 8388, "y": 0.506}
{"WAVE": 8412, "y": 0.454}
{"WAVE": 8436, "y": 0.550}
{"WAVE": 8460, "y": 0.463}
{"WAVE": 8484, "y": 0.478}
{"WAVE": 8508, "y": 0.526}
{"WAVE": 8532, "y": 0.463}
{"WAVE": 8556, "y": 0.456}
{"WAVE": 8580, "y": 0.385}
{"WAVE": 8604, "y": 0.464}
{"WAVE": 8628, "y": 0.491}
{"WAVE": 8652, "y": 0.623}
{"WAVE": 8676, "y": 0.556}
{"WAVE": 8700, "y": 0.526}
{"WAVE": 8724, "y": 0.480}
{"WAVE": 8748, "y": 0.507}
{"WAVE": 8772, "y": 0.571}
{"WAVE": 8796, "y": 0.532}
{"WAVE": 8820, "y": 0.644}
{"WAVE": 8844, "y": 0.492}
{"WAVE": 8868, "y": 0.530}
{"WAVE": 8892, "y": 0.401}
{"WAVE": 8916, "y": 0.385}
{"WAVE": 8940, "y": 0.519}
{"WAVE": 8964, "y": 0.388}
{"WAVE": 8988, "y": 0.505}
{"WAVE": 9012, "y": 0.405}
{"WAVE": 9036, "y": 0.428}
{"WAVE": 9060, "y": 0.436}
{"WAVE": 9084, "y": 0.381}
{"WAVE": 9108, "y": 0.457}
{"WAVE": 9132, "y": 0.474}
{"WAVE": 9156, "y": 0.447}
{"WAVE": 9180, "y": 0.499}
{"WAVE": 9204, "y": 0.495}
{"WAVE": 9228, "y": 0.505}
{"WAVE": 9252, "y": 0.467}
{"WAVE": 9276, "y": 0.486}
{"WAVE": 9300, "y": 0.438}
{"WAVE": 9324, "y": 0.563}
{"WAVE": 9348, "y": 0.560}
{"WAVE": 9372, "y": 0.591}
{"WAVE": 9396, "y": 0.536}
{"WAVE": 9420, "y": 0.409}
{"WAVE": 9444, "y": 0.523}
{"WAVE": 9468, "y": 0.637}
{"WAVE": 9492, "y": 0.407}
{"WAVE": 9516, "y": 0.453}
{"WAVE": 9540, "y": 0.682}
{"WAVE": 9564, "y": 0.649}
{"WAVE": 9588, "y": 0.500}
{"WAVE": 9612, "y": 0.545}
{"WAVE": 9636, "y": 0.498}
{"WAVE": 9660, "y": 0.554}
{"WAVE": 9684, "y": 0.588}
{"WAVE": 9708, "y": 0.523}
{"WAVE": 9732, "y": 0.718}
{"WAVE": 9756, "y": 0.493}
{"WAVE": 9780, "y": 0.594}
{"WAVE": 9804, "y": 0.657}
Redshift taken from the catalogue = 1.090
